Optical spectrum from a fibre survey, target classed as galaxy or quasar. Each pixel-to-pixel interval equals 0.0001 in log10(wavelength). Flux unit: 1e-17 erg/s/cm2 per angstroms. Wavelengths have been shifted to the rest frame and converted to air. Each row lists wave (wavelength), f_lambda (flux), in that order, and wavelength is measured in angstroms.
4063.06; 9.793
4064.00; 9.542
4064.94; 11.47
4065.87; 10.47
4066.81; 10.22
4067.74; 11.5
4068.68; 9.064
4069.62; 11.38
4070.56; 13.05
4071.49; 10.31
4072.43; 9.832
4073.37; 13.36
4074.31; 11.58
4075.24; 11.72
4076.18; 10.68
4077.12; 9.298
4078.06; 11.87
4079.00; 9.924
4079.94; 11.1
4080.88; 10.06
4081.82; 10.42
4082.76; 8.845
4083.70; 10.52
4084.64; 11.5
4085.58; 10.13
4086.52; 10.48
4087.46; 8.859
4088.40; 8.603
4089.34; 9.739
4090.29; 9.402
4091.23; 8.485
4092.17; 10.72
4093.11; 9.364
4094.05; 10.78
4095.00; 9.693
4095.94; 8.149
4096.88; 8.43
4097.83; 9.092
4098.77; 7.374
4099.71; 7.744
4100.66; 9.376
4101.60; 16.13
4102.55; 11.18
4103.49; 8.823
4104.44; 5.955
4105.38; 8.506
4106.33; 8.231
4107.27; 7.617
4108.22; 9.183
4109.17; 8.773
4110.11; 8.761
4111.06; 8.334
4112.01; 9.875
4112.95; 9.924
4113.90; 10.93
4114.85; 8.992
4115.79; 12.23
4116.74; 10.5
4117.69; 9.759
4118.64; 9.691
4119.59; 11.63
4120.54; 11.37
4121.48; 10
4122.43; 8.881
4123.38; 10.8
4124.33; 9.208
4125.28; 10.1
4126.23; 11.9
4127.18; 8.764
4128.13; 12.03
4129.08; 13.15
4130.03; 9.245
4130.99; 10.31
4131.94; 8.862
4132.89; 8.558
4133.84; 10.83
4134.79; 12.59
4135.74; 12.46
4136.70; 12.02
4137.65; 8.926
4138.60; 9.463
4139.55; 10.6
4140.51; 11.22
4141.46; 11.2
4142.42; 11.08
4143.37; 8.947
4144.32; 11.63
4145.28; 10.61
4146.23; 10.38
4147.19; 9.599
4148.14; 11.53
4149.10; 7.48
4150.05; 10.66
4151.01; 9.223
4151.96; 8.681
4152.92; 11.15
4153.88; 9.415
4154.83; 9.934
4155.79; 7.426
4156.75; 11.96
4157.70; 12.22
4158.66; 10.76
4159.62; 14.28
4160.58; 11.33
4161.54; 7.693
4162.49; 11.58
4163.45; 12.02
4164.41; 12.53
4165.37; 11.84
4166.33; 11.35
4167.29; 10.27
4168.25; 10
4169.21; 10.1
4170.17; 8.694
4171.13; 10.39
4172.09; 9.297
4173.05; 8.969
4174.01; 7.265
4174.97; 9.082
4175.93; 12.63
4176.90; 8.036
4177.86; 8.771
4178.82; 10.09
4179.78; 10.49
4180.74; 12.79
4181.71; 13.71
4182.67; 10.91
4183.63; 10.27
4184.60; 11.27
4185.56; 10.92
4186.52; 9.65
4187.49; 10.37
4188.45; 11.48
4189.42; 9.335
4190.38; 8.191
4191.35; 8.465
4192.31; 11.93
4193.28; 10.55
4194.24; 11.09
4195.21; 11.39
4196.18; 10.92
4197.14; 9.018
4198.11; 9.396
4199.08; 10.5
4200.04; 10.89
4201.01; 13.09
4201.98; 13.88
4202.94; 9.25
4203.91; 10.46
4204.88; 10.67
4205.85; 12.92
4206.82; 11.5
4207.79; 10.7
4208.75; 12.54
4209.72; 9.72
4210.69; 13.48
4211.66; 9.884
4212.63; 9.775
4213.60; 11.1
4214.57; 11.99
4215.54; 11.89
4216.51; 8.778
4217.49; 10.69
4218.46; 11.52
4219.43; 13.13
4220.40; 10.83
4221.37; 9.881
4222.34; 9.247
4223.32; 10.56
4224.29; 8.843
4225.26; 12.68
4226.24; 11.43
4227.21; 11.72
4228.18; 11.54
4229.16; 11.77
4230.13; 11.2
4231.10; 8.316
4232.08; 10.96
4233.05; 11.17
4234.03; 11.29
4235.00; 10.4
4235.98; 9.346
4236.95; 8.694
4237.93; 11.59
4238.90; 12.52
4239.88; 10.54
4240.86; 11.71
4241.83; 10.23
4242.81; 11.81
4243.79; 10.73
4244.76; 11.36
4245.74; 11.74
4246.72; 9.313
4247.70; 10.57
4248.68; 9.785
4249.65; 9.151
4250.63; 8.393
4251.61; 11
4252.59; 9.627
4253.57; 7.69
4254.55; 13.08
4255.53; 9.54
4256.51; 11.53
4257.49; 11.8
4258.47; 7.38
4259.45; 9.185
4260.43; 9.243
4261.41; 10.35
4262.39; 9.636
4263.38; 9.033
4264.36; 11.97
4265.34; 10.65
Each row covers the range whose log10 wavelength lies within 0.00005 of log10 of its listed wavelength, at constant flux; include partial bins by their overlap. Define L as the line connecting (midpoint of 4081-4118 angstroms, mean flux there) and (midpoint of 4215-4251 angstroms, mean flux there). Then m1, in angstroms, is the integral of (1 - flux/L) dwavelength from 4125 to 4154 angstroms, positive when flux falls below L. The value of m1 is -1.60 angstroms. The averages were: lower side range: 9.53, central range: 10.4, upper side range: 10.7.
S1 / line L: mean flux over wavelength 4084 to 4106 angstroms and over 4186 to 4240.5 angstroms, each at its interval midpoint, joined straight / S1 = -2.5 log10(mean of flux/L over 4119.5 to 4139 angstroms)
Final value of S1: -0.07 mag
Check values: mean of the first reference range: 9.5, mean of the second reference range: 10.8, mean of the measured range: 10.5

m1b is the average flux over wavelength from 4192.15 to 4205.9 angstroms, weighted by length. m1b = 11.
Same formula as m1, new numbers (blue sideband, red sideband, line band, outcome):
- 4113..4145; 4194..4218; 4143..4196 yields 2.0 angstroms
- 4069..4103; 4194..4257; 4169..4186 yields 0.6 angstroms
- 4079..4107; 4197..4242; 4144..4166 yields -0.8 angstroms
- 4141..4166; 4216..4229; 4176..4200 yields 0.6 angstroms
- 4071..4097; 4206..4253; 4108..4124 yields 0.5 angstroms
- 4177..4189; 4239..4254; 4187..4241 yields -1.4 angstroms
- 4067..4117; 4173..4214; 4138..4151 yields 0.0 angstroms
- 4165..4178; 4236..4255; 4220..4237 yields -0.5 angstroms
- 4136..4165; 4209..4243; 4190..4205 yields 0.2 angstroms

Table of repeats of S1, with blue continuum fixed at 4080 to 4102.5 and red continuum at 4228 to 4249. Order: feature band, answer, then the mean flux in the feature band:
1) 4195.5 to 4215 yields -0.06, 11.1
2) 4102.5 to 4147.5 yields -0.01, 10.1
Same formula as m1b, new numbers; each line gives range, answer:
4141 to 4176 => 10.3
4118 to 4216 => 10.6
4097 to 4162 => 10.1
